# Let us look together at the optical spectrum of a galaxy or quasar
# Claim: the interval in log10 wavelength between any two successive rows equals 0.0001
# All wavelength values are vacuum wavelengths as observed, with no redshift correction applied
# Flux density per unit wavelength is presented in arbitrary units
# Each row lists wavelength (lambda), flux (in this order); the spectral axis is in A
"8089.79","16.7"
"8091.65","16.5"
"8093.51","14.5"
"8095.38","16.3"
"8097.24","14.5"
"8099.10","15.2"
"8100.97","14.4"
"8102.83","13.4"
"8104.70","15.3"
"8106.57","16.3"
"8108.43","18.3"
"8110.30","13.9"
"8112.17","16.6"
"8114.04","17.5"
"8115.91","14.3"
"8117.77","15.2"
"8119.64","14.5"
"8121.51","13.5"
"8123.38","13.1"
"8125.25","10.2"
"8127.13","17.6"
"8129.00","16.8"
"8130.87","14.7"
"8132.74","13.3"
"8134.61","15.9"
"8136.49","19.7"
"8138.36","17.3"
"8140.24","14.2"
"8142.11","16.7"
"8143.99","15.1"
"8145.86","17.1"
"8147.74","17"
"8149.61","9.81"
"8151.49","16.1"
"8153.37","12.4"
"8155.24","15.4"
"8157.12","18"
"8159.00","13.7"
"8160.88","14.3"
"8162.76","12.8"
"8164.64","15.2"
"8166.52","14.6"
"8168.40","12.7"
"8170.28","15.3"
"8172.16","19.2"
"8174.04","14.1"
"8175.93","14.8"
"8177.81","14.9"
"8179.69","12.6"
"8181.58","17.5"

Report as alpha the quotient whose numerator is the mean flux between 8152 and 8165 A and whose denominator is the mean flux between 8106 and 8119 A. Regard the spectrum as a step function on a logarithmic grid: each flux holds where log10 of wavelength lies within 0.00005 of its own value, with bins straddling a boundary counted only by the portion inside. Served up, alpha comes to 0.91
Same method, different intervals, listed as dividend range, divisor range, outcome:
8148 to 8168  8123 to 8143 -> 0.92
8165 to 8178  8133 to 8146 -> 0.92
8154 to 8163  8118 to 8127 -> 1.11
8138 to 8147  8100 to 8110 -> 1.04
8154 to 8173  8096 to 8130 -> 1.00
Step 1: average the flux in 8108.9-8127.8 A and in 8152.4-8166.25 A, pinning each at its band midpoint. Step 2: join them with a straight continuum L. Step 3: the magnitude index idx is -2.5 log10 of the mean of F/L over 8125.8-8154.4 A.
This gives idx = -0.065 mag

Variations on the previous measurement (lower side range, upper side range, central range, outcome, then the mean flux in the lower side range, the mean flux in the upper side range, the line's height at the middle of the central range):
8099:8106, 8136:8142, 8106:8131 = 0.02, 14.6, 16.8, 15.6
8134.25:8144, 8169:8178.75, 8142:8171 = 0.10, 16.6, 15.6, 16.1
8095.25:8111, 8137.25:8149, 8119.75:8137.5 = 0.06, 15.3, 16.1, 15.8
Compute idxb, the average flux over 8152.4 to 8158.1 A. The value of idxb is 15.3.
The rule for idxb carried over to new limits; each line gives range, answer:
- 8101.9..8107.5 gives 15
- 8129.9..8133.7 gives 14.1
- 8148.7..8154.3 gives 12.8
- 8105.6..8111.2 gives 16.2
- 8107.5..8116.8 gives 16.1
